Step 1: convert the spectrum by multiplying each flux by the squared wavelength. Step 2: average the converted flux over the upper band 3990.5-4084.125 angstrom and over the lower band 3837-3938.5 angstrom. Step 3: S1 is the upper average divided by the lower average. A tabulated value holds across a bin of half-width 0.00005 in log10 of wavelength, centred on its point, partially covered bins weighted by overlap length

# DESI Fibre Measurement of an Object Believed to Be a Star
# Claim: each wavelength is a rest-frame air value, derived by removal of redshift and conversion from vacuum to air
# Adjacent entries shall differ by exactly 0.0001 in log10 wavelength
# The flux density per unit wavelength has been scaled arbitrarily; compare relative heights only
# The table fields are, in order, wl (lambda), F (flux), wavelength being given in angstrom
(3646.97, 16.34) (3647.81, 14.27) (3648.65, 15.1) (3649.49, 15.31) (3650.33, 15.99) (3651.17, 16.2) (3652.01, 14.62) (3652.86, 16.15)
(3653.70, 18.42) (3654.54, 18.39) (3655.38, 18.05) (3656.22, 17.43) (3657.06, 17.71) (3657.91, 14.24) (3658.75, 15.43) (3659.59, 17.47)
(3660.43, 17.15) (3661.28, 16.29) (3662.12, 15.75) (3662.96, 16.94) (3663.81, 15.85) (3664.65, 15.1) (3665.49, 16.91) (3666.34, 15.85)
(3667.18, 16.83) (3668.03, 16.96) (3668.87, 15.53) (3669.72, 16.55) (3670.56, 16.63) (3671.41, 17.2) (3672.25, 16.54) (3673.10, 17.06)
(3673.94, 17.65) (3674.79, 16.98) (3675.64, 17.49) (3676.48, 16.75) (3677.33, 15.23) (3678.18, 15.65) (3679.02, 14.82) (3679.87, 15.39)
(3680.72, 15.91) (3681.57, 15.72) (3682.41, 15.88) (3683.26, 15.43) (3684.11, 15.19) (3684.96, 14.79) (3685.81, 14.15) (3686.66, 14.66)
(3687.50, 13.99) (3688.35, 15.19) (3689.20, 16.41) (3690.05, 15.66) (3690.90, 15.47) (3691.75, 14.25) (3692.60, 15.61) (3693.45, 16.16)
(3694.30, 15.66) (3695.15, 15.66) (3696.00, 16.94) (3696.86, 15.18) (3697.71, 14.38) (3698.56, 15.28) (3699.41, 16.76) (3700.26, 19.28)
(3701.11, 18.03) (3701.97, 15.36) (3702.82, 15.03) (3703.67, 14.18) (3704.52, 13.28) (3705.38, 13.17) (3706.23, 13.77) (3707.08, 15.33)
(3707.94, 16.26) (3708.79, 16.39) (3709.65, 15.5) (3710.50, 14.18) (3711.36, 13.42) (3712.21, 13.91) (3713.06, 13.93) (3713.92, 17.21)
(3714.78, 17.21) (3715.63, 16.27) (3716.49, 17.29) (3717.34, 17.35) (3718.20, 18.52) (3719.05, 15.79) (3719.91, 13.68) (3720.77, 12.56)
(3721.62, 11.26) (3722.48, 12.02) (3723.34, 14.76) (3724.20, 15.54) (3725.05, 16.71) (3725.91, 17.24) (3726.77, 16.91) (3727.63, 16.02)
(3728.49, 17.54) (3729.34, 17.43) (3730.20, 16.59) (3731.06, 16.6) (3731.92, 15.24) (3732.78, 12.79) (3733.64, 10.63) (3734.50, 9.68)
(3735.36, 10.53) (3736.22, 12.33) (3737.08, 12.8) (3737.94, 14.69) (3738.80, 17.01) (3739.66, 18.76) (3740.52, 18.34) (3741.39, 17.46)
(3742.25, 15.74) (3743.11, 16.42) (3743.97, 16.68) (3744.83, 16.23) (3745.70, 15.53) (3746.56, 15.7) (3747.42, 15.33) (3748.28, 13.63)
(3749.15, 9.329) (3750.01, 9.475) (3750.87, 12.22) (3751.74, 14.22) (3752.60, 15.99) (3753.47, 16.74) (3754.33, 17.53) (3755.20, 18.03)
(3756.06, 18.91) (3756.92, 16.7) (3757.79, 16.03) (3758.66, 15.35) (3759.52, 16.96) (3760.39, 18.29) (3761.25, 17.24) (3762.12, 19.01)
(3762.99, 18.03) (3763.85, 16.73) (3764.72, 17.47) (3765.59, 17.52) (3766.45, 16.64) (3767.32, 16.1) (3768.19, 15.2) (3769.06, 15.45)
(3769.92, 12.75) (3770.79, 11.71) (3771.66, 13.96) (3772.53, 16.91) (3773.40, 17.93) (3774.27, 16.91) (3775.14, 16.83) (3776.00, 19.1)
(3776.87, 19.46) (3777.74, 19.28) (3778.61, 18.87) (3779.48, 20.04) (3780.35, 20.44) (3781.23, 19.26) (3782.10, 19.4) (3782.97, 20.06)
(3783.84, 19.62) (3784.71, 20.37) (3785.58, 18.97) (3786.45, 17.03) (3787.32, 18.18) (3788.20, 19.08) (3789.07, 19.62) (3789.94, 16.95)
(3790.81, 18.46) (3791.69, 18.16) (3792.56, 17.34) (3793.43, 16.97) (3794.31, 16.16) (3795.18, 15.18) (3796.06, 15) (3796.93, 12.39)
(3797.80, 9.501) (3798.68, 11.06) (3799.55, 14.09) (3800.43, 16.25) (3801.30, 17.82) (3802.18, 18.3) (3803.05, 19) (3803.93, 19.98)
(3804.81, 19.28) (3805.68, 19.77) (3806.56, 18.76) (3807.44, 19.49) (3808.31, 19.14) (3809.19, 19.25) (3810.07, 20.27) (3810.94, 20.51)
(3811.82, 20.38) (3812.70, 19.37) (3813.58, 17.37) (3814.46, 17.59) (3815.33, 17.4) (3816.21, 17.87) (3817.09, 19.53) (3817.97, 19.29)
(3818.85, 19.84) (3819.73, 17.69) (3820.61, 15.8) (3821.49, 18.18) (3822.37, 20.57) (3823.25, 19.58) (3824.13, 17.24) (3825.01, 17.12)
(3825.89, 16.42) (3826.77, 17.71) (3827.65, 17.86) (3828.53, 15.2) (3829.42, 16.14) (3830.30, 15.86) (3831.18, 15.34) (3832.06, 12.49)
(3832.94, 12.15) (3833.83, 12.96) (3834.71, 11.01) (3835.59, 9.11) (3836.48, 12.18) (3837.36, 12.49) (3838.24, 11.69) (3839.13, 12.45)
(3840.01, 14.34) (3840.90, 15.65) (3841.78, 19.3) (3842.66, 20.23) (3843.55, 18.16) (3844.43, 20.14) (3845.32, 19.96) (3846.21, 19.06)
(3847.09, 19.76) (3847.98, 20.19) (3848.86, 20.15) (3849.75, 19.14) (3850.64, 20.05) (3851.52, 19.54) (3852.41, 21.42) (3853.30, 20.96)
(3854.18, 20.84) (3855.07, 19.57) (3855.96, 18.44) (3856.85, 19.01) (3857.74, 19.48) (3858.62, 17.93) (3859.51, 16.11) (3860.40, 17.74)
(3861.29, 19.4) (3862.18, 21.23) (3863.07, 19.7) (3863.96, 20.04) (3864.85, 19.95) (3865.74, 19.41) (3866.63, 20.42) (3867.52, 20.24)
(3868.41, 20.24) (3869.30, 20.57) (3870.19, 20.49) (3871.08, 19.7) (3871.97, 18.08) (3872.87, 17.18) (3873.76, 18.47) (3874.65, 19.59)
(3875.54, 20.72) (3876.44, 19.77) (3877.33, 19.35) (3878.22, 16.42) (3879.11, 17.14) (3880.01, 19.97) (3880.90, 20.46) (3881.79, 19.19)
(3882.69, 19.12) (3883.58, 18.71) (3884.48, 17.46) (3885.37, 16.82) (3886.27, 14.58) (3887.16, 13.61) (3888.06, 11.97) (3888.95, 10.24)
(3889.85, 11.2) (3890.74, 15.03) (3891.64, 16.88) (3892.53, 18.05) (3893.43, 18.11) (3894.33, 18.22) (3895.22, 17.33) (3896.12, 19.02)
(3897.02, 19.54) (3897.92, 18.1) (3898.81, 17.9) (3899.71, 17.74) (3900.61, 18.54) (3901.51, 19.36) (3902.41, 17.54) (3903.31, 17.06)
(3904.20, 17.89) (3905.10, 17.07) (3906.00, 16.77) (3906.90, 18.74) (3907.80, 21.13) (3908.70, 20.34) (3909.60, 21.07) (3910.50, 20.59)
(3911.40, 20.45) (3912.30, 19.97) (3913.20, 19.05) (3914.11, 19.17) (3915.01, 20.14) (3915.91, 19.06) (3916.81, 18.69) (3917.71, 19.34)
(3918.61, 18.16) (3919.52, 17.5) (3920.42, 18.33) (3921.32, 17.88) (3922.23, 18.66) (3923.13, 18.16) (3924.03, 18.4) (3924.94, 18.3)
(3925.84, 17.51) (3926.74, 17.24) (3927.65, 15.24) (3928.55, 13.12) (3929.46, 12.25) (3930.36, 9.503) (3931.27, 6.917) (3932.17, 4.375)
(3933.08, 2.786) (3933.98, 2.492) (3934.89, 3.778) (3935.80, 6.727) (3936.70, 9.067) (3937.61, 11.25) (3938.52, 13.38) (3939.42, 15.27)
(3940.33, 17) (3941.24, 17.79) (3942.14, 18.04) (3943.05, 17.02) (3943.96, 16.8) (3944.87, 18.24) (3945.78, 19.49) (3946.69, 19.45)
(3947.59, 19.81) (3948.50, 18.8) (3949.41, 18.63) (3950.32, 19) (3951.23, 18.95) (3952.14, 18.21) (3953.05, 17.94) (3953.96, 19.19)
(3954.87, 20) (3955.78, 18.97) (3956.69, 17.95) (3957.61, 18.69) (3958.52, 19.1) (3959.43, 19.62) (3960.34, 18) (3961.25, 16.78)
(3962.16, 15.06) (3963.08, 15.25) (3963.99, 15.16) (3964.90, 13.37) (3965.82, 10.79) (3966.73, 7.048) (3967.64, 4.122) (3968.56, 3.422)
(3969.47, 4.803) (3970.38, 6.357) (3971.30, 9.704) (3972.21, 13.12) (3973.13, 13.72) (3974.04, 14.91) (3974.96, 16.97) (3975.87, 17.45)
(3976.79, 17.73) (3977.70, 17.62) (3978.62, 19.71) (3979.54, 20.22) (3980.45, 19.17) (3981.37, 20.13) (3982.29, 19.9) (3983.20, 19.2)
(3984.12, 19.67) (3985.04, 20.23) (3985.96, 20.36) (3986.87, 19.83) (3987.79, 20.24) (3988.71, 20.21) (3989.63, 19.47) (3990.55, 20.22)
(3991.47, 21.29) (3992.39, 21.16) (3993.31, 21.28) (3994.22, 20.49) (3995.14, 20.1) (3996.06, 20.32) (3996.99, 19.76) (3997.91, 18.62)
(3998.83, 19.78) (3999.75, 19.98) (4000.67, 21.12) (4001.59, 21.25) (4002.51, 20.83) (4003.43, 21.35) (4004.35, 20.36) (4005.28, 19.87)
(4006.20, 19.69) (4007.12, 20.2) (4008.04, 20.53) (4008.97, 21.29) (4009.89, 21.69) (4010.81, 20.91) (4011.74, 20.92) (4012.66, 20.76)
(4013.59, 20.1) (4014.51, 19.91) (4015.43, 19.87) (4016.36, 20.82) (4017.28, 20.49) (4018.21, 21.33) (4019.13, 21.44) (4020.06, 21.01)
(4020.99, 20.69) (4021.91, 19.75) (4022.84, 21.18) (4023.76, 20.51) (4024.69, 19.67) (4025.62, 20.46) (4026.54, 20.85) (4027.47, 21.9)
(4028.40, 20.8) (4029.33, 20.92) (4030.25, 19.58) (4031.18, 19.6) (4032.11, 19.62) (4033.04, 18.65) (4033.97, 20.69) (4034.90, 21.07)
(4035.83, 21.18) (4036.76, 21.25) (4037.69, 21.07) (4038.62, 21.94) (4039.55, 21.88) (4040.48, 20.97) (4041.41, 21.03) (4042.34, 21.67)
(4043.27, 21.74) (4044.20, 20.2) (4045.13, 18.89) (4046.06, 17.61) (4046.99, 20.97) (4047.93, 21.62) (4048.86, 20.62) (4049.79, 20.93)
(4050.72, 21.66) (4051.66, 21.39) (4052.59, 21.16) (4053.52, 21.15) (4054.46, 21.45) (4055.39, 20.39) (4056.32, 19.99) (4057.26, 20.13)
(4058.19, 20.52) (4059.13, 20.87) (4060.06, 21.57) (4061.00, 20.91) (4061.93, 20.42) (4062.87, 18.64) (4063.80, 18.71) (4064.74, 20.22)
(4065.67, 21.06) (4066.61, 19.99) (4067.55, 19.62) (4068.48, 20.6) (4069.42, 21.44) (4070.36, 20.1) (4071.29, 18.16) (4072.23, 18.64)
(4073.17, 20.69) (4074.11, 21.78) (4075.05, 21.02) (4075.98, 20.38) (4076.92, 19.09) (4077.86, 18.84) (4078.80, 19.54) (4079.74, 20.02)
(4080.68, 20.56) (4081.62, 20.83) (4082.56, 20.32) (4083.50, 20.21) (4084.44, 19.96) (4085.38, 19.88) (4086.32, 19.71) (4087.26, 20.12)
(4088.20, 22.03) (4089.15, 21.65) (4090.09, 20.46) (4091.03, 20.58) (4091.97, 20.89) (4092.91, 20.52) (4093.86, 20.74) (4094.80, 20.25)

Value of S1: 1.3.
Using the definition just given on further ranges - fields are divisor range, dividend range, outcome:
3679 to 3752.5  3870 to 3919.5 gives 1.31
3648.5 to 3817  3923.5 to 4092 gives 1.31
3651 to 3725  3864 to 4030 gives 1.28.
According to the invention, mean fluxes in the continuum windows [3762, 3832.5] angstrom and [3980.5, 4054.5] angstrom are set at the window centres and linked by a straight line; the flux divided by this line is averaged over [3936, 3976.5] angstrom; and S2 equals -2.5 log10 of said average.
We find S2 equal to 0.276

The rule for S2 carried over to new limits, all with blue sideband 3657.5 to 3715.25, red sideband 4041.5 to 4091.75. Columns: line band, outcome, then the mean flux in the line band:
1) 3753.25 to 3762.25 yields -0.04 mag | 17.3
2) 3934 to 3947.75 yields 0.29 mag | 14.4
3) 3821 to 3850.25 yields 0.08 mag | 16.4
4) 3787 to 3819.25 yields -0.03 mag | 17.7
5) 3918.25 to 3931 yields 0.15 mag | 16.3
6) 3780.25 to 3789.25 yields -0.14 mag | 19.2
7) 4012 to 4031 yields -0.04 mag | 20.6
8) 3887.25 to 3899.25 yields 0.13 mag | 16.2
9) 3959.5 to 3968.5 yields 0.44 mag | 12.7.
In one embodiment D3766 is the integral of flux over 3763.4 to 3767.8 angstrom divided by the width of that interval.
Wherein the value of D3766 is 16.9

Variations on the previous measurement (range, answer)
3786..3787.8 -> 17.6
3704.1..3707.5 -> 13.9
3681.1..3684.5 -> 15.6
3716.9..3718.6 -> 17.9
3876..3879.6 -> 18.2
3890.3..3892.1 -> 16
